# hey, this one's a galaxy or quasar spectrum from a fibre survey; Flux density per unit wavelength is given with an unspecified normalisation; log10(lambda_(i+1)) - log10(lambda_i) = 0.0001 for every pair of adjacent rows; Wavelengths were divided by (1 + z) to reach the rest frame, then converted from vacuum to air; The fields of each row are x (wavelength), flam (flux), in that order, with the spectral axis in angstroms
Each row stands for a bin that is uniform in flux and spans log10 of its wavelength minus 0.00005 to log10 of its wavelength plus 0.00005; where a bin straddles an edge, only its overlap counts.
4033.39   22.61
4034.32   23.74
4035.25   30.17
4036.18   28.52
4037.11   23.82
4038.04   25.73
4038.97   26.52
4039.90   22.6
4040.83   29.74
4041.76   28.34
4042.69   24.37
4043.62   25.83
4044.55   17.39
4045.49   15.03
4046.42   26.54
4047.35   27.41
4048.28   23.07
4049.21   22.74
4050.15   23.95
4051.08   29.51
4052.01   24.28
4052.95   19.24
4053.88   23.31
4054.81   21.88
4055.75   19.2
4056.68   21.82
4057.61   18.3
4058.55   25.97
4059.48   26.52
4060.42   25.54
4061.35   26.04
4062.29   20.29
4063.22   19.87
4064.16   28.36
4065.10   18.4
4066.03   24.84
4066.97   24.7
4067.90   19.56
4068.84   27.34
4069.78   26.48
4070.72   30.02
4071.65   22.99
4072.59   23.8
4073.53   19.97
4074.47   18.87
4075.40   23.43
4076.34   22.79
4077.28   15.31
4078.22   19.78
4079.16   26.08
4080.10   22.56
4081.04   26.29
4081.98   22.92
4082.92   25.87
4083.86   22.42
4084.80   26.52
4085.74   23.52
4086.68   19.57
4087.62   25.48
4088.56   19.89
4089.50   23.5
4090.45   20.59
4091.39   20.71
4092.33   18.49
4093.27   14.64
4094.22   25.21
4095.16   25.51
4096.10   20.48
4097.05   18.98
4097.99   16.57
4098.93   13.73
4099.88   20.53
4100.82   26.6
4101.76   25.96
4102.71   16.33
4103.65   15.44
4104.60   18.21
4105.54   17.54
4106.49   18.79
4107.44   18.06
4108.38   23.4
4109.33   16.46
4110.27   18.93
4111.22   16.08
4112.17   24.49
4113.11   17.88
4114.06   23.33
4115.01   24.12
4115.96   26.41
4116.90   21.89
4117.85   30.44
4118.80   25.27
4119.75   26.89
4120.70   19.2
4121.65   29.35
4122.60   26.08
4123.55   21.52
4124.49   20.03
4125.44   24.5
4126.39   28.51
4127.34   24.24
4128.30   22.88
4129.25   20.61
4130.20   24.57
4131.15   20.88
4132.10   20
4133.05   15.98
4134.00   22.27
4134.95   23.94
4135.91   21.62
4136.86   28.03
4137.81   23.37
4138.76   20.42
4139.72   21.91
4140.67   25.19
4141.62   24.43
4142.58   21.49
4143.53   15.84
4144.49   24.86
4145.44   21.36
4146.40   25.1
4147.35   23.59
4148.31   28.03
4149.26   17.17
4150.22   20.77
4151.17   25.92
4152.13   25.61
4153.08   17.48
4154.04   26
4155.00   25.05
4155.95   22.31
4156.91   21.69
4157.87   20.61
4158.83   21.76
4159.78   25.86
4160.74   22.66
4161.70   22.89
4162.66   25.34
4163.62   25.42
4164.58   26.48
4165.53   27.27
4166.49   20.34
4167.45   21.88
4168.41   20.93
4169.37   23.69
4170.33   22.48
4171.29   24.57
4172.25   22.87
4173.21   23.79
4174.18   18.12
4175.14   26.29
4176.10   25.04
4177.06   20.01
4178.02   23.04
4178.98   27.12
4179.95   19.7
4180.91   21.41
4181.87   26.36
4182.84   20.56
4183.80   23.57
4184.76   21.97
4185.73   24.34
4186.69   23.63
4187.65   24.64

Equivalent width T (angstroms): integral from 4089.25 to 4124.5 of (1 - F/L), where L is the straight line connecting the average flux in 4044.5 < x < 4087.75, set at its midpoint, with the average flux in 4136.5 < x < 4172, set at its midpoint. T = 2.9 angstroms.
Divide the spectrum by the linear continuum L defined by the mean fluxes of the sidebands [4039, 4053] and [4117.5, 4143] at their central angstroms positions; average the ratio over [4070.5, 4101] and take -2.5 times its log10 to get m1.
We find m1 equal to 0.097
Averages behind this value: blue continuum 24.2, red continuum 23.4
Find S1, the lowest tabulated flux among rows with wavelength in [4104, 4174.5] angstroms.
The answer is 15.84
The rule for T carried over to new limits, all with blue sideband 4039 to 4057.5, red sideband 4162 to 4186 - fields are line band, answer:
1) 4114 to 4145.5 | 0.1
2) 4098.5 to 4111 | 2.2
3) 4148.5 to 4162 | 0.4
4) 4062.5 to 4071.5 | -0.3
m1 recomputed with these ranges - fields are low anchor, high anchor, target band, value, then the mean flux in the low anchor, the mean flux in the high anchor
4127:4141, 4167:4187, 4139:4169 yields -0.02 mag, 22.3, 22.9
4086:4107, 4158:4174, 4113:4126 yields -0.14 mag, 20.1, 23.5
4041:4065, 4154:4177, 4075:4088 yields 0.02 mag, 23.4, 23.4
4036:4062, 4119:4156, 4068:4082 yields 0.03 mag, 24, 23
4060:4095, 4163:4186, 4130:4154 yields 0.03 mag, 22.8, 23.2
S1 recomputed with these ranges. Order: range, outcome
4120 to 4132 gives 19.2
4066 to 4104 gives 13.73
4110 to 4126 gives 16.08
